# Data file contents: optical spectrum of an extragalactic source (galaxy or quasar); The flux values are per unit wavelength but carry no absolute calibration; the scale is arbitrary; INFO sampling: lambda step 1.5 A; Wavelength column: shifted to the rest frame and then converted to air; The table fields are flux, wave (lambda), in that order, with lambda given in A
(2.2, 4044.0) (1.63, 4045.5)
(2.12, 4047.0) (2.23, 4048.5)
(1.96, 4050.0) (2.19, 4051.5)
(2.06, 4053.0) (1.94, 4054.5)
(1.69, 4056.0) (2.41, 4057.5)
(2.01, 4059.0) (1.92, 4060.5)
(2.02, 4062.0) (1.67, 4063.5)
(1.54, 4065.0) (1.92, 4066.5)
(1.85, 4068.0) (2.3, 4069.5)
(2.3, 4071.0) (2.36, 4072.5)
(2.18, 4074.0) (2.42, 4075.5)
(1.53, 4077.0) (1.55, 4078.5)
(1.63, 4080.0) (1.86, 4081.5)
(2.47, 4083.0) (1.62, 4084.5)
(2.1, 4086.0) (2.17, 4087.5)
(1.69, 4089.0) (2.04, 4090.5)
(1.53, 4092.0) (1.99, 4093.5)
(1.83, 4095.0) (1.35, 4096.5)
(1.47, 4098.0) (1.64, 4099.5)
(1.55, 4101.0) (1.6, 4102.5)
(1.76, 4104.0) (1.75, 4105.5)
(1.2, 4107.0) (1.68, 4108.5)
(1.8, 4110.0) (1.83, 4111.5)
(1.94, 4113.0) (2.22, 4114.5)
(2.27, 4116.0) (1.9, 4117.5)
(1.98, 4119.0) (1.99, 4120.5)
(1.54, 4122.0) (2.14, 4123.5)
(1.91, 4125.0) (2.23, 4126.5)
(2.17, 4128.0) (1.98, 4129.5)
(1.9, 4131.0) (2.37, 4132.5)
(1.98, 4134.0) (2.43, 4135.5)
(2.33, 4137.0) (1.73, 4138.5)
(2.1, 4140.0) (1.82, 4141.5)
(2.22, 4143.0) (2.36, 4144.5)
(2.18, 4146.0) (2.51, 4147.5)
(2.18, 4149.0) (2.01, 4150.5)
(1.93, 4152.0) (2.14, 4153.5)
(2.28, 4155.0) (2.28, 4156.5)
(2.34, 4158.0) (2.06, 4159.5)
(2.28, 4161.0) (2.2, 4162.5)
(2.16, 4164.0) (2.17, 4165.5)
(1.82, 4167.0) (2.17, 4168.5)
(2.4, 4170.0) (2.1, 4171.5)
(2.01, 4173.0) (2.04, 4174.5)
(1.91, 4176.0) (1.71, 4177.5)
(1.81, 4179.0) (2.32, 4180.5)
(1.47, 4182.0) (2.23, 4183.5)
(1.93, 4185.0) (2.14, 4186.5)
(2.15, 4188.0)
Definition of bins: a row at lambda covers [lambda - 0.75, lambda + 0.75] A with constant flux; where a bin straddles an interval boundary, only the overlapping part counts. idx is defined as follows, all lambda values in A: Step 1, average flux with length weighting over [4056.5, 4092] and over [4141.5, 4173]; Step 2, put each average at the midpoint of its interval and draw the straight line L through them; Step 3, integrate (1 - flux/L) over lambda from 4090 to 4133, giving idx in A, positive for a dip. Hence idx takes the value 4.6 A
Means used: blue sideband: 1.97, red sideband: 2.18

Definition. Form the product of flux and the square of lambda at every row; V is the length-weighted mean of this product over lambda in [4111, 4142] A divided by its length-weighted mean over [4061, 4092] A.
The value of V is 1.1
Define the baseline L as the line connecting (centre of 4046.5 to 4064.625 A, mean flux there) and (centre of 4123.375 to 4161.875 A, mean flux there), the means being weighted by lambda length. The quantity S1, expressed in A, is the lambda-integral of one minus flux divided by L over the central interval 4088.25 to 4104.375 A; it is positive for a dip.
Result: 3.1 A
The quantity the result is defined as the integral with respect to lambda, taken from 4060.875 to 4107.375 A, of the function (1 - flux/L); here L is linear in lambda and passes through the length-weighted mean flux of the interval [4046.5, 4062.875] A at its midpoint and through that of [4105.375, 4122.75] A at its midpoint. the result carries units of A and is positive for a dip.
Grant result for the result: 2.57 A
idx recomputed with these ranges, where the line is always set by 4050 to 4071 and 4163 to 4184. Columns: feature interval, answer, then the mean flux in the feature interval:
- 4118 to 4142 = -0.4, 2.04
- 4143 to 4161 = -1.8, 2.21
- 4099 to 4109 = 2.0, 1.59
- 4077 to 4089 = 0.7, 1.88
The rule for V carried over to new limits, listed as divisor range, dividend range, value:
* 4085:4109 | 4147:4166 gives 1.32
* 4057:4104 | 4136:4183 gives 1.16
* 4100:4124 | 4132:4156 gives 1.21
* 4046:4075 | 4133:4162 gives 1.11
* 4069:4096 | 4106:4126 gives 0.97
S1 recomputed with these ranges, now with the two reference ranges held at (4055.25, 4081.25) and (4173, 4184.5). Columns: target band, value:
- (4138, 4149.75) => -1.2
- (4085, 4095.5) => 0.3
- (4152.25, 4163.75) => -1.6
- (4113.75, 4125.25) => -0.3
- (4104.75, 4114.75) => 1.0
